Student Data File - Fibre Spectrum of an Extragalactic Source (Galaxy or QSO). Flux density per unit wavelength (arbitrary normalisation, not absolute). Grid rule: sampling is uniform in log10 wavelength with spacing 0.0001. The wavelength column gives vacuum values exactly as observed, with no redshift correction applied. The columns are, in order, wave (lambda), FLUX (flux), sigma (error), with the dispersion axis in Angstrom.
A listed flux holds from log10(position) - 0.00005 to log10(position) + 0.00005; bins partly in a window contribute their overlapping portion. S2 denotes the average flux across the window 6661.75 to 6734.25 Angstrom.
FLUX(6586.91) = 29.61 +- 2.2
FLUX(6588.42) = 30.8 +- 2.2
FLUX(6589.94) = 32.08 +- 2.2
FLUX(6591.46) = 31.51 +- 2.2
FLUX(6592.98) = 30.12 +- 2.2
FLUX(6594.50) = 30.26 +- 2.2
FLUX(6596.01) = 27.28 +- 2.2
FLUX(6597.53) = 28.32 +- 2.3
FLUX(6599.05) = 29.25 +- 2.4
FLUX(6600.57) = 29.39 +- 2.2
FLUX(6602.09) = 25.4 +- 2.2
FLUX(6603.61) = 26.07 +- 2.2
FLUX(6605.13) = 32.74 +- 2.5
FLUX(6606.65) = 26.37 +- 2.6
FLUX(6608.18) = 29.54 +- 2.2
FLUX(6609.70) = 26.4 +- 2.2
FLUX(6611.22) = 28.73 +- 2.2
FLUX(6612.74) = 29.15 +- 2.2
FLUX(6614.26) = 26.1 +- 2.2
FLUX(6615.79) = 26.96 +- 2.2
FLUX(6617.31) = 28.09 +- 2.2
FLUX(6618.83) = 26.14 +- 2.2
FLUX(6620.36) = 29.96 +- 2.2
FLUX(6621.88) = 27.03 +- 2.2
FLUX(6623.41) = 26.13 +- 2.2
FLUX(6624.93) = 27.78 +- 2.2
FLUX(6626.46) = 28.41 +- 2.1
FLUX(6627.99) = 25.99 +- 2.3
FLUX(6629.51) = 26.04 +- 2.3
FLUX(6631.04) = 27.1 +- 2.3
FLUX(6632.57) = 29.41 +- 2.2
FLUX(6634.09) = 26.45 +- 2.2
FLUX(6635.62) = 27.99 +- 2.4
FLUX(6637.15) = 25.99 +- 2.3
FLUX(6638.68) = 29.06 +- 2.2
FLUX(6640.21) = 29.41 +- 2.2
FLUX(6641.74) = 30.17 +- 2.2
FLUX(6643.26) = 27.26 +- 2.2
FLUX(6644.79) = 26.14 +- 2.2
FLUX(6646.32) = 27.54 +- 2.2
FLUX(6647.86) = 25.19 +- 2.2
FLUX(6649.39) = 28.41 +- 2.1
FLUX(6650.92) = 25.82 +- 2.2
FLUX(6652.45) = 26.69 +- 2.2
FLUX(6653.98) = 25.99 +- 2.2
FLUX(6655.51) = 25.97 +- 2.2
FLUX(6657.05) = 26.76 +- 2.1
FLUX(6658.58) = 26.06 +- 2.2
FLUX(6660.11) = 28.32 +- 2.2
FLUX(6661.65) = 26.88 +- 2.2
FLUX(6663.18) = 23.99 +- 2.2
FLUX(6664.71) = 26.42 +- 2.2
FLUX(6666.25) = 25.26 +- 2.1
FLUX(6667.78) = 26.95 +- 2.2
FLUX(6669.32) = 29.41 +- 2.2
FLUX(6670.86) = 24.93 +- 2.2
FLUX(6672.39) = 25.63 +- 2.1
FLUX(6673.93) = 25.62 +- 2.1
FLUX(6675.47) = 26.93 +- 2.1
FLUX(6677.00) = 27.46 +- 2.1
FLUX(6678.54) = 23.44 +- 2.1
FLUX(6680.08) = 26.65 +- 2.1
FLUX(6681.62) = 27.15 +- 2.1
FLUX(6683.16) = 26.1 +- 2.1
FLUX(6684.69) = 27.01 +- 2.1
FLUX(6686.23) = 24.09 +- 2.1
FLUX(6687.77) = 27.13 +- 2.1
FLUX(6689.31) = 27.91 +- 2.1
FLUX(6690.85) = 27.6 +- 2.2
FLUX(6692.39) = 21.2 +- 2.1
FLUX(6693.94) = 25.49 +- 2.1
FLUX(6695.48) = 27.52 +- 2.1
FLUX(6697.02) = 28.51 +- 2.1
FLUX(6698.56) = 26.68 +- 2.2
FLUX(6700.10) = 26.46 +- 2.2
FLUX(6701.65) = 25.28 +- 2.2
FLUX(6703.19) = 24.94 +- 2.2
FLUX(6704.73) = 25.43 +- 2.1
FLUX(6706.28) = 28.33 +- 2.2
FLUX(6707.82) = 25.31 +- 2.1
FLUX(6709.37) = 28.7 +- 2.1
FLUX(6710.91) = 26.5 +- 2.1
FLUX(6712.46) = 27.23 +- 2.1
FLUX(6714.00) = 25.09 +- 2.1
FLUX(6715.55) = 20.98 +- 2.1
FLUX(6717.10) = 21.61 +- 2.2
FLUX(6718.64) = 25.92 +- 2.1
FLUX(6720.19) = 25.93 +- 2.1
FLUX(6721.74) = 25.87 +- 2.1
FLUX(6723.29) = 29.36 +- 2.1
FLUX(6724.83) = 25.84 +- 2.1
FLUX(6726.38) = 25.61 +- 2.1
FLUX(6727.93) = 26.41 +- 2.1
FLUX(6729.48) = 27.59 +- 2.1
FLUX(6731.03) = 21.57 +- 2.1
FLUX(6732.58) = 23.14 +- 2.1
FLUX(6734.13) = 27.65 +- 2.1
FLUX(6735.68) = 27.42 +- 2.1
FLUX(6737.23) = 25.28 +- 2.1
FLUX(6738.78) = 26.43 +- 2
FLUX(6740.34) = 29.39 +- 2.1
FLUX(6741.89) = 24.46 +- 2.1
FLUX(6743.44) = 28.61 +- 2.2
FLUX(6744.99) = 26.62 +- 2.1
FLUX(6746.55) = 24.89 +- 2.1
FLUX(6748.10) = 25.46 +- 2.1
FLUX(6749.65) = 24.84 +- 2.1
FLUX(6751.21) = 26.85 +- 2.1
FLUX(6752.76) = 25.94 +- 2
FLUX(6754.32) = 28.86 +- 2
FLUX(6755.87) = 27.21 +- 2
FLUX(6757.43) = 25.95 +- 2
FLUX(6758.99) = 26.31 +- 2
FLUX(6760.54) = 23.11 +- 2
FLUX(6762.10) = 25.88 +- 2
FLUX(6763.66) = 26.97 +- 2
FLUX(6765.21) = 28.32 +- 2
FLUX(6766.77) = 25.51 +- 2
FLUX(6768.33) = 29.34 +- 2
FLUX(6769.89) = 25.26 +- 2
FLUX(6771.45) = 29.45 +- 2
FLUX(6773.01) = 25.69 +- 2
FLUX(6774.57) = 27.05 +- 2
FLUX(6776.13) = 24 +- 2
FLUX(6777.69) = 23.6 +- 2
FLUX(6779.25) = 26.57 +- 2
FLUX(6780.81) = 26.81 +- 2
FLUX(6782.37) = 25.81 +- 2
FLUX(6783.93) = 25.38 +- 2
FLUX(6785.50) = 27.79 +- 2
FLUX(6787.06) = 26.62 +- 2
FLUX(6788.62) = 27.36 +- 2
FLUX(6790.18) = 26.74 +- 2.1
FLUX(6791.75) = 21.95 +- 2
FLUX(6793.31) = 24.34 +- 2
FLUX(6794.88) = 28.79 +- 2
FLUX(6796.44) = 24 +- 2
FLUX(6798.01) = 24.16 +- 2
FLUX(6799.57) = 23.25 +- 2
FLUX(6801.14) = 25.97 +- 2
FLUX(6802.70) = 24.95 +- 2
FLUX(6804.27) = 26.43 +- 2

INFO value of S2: 25.9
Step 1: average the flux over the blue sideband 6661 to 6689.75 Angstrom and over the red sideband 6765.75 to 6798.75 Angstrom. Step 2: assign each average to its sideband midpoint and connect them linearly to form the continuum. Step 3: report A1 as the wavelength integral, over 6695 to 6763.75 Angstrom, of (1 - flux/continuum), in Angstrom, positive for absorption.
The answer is 0.2 Angstrom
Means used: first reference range 26.2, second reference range 26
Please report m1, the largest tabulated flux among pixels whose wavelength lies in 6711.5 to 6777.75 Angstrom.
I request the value 29.45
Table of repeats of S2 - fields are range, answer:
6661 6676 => 26.2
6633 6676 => 26.8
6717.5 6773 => 26.3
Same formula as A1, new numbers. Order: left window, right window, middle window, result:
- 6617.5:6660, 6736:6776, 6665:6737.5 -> 2.29 Angstrom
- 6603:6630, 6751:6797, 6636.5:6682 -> 0.96 Angstrom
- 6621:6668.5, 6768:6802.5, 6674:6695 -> 0.51 Angstrom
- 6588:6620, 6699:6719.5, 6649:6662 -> 0.18 Angstrom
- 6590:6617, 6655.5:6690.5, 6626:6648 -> -0.03 Angstrom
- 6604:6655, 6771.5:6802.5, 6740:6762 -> -0.13 Angstrom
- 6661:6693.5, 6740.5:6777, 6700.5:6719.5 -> 0.54 Angstrom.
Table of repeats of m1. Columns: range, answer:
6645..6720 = 29.41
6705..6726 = 29.36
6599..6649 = 32.74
